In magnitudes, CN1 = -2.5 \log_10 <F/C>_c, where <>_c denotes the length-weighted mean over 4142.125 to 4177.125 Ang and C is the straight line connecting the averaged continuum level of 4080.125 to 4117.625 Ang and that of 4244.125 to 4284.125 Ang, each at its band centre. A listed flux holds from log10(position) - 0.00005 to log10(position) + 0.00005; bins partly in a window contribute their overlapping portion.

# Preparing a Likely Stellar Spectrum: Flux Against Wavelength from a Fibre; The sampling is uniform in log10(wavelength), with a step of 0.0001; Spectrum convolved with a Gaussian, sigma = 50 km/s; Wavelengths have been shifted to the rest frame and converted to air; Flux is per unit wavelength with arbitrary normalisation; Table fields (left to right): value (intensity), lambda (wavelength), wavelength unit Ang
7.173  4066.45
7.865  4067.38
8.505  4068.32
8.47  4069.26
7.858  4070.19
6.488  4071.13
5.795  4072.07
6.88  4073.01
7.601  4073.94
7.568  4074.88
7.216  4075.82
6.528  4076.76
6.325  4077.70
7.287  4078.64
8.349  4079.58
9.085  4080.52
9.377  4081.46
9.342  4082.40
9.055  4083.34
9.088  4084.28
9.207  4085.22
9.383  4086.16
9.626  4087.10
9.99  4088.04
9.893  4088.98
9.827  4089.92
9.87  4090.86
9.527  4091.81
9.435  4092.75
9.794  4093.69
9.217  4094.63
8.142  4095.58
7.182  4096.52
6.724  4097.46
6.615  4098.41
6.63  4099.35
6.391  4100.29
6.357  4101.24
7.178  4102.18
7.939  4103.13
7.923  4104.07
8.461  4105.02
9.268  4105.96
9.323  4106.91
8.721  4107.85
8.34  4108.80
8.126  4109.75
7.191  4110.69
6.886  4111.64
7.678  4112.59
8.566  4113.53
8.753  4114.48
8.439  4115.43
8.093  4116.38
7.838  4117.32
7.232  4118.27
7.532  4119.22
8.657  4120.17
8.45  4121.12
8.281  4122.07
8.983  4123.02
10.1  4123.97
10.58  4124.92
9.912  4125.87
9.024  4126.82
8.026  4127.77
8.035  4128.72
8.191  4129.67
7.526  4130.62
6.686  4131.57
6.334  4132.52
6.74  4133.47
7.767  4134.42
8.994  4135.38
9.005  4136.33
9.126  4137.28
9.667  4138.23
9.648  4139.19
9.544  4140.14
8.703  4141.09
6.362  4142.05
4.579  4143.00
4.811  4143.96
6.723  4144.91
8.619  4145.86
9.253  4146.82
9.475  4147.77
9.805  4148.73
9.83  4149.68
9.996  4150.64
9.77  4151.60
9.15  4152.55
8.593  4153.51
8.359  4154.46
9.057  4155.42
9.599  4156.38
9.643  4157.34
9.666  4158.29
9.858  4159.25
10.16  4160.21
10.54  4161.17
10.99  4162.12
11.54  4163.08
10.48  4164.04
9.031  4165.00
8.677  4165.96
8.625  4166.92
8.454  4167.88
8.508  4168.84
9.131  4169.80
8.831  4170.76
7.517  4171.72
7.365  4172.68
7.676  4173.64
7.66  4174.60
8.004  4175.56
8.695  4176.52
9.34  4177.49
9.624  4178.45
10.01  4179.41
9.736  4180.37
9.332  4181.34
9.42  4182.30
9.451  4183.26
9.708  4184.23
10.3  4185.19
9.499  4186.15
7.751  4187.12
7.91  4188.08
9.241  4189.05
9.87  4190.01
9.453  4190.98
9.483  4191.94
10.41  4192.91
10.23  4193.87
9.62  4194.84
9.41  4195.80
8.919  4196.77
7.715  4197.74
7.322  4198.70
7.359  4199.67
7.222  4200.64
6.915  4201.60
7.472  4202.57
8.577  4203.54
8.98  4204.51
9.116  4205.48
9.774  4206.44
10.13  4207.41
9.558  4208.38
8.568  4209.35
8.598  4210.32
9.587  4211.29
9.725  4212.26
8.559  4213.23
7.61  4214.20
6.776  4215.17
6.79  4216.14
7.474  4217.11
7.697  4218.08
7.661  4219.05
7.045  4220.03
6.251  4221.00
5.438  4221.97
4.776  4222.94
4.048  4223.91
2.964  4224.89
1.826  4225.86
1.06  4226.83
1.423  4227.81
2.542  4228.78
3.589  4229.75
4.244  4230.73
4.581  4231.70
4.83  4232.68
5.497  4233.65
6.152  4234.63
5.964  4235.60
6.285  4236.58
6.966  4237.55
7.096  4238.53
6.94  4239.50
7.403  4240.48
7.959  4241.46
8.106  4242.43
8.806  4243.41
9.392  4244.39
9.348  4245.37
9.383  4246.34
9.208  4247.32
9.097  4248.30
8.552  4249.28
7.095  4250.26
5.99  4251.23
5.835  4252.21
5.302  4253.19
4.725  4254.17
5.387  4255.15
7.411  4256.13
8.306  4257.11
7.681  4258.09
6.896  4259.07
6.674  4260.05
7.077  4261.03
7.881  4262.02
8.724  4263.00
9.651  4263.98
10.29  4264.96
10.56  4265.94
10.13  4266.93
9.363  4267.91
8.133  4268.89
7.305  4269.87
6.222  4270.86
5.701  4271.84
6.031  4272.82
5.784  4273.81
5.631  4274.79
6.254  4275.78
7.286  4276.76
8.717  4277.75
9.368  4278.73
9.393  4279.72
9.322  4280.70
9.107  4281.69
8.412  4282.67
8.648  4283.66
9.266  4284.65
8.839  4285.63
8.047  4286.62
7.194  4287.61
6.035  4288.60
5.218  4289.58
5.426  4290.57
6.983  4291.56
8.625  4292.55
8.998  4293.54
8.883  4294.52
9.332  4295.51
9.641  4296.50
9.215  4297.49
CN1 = -0.08 mag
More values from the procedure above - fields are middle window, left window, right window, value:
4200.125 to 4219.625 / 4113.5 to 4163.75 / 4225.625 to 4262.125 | -0.17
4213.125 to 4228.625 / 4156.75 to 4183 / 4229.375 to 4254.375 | 0.39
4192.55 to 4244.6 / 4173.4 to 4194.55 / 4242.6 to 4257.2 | 0.20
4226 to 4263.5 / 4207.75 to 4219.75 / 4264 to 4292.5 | 0.23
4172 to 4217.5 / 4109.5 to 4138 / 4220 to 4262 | -0.25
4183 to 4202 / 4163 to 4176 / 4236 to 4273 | -0.07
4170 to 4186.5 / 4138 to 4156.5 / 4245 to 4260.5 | -0.10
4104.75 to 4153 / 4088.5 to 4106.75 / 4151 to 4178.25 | 0.04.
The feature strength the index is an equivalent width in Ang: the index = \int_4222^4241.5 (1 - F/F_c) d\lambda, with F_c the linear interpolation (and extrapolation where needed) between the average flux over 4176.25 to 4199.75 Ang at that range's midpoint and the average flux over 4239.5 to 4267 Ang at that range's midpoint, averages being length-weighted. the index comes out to 8.3 Ang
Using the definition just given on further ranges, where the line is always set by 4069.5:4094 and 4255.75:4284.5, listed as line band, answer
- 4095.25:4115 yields 1.60 Ang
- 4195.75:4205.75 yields 0.21 Ang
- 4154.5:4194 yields -4.85 Ang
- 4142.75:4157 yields -0.48 Ang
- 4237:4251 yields -0.19 Ang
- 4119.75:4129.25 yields -0.72 Ang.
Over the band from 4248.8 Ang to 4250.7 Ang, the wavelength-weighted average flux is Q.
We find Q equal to 7.83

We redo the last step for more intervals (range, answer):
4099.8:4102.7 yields 6.65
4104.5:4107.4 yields 9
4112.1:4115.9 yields 8.35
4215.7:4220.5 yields 7.33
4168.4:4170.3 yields 8.83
